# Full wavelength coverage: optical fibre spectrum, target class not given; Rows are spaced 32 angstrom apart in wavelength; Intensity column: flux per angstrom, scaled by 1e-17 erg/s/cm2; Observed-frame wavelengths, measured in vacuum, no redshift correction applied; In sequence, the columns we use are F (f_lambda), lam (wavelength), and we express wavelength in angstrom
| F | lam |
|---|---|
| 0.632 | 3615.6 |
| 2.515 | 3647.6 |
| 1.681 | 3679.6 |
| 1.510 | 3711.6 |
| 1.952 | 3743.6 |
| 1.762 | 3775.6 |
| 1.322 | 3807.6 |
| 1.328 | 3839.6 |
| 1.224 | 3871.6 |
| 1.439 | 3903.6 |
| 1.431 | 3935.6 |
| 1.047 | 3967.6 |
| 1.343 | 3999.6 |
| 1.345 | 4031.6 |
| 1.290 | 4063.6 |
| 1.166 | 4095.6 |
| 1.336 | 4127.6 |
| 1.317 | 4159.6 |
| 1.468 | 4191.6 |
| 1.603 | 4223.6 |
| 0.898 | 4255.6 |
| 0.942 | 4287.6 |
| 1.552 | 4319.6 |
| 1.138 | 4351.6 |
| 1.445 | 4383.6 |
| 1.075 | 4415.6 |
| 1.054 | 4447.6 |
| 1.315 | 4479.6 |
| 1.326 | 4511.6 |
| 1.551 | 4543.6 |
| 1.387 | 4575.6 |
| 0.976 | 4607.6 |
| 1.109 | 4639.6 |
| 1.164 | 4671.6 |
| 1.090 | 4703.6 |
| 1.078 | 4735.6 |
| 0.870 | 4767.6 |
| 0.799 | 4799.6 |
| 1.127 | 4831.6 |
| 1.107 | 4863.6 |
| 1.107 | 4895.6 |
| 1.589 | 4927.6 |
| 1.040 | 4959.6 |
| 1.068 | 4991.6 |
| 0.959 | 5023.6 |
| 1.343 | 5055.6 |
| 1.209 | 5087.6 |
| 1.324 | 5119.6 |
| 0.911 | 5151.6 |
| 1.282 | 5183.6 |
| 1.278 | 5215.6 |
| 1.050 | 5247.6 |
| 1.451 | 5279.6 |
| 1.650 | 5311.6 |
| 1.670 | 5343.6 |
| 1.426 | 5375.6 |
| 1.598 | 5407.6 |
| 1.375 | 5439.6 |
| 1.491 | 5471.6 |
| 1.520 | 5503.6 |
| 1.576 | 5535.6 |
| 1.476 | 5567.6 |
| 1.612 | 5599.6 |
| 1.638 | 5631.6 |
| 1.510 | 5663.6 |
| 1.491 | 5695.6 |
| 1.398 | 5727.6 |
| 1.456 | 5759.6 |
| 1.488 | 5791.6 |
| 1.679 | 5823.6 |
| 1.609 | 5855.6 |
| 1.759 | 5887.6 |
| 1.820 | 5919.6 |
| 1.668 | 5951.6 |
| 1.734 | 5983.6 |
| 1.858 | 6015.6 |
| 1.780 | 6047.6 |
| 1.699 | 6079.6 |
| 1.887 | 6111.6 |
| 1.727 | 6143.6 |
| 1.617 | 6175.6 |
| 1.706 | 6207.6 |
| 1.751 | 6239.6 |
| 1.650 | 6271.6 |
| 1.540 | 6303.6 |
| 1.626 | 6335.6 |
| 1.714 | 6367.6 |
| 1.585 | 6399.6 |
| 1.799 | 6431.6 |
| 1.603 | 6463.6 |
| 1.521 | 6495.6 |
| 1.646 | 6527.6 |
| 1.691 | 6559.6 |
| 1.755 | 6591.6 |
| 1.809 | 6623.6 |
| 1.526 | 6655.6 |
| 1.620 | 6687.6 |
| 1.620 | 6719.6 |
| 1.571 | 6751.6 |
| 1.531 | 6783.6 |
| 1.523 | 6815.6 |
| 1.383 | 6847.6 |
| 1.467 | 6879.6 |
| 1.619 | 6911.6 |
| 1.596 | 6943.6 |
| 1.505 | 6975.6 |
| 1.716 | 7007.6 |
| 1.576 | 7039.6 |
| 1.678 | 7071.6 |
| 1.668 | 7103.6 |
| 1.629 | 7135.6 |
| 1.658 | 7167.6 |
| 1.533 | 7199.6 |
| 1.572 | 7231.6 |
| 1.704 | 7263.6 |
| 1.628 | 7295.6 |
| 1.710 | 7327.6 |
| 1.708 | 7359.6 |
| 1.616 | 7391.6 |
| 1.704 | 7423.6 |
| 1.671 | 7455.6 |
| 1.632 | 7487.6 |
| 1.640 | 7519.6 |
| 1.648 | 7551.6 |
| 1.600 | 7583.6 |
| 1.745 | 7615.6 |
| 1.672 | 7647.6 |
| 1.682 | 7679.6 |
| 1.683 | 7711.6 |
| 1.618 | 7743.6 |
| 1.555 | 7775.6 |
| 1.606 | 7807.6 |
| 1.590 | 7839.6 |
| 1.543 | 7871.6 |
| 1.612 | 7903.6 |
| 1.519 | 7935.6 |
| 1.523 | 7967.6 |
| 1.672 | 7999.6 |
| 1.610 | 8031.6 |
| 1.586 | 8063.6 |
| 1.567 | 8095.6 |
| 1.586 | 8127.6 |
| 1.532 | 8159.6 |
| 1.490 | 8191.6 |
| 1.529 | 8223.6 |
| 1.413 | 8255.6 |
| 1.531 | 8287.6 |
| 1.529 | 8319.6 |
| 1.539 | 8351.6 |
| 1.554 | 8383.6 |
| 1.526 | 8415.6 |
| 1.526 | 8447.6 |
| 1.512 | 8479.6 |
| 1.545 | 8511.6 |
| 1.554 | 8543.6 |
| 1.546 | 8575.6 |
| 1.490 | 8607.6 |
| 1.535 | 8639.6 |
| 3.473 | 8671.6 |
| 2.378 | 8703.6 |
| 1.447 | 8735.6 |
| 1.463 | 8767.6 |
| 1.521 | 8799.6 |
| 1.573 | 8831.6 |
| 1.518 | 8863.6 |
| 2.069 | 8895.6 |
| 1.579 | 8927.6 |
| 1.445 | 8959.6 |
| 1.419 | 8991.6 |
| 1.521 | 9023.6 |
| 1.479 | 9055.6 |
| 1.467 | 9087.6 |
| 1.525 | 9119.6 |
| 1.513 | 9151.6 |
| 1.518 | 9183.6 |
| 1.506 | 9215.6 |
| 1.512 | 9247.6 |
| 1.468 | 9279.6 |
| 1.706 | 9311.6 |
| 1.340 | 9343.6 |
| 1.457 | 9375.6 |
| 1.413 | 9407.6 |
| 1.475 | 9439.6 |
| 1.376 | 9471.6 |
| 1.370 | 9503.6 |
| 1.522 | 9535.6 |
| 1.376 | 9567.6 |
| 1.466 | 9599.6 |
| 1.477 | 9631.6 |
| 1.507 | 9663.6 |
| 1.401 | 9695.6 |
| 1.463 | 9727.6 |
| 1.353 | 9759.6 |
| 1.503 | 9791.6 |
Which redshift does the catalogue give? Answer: 0.32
